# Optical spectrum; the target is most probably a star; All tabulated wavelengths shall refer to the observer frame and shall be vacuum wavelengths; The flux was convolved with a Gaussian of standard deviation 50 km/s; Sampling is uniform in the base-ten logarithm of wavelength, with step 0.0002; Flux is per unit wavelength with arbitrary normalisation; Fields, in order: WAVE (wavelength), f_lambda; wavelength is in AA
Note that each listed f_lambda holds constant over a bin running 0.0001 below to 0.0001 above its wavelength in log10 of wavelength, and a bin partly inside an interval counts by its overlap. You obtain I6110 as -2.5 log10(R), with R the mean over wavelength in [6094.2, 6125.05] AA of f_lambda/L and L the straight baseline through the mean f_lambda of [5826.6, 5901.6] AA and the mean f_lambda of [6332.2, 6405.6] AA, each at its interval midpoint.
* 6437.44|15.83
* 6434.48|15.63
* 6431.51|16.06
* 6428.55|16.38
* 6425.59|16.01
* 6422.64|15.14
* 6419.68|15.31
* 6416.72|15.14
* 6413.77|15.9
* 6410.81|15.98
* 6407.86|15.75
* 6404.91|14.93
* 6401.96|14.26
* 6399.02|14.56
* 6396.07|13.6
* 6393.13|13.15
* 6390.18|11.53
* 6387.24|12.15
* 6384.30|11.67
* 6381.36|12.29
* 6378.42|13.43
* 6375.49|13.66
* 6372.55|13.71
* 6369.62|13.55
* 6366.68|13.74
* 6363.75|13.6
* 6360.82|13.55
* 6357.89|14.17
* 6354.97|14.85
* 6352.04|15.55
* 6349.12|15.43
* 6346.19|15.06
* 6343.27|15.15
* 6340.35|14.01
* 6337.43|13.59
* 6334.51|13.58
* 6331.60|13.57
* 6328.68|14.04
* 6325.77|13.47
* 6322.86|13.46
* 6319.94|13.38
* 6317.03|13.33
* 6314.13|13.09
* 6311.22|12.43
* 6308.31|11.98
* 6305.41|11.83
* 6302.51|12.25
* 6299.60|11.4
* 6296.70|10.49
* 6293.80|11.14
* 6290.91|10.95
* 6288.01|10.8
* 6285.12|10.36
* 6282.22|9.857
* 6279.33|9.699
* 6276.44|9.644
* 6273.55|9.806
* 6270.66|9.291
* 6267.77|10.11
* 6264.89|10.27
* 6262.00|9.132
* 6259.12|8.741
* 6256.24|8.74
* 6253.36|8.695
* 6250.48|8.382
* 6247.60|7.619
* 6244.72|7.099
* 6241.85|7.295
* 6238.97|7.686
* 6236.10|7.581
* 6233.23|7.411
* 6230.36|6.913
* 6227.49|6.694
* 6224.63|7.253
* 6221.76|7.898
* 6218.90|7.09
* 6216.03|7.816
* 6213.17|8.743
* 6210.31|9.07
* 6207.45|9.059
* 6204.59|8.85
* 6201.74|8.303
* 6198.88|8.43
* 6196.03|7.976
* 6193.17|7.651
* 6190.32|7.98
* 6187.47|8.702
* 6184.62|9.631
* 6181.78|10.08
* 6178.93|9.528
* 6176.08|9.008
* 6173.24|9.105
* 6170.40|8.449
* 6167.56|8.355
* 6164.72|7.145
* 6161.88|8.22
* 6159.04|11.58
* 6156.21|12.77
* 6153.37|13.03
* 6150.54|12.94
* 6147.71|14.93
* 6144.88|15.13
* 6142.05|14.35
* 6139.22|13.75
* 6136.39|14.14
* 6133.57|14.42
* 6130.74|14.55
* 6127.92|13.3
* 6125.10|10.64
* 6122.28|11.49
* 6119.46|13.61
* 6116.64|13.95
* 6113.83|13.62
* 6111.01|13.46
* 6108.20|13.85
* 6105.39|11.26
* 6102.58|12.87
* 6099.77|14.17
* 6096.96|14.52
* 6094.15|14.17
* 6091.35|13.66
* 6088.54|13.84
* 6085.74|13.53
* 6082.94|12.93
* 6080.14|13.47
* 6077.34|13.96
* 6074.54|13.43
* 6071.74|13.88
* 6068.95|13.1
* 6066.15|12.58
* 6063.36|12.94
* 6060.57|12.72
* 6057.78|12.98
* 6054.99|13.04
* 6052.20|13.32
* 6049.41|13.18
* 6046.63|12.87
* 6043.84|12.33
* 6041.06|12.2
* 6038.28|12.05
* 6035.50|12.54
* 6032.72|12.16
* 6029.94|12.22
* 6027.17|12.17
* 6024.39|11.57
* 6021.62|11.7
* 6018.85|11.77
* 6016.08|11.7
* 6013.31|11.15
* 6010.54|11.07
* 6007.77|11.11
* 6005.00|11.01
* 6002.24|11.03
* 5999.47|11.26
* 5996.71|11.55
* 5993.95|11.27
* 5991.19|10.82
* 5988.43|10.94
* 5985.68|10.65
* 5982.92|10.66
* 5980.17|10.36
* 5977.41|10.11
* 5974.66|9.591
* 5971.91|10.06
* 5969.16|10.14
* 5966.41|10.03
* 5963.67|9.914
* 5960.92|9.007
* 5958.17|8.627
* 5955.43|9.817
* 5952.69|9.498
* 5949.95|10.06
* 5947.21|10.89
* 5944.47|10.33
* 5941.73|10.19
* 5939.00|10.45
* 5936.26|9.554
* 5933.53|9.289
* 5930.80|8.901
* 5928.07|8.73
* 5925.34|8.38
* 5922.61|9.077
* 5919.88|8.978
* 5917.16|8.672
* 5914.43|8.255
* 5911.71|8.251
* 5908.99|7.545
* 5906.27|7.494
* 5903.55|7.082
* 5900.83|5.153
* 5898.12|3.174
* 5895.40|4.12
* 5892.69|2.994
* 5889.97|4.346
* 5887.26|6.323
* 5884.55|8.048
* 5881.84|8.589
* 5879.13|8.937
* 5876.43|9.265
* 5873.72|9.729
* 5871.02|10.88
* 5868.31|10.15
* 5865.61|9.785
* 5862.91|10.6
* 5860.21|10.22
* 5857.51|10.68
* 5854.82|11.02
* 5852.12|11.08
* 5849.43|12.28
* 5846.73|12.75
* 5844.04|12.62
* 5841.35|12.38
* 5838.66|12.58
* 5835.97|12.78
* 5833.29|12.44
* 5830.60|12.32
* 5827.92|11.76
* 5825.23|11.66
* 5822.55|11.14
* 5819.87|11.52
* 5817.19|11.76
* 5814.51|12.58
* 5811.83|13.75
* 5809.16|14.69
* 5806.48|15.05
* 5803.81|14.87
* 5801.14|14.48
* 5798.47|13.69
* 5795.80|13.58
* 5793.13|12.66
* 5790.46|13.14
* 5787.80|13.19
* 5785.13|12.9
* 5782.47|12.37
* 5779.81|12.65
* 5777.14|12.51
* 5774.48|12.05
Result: -0.14 mag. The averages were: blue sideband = 9.56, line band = 13.2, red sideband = 13.8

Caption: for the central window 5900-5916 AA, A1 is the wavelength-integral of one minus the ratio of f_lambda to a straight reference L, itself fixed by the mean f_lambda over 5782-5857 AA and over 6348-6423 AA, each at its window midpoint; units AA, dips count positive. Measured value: 6.9 AA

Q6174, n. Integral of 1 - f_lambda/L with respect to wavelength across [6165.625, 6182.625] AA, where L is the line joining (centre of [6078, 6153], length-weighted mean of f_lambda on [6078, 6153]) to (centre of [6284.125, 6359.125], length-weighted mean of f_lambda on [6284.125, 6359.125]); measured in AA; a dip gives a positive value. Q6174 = 5.6 AA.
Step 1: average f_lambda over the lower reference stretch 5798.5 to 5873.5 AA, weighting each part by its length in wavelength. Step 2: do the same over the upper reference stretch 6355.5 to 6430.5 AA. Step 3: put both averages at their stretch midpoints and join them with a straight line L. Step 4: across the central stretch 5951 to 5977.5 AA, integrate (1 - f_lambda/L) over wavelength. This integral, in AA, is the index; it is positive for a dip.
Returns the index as 6.2 AA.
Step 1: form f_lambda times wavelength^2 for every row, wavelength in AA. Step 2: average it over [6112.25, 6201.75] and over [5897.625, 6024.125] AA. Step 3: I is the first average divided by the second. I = 1.22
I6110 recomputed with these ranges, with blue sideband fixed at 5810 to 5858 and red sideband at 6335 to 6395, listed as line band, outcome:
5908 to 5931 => 0.40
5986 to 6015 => 0.14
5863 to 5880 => 0.23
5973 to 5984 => 0.23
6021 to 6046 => 0.05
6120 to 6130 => 0.07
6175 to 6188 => 0.36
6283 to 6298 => 0.25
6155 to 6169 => 0.34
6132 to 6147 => -0.11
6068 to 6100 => -0.07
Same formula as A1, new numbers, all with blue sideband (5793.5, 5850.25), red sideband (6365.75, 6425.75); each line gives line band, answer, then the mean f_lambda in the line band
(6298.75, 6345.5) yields 2.3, 13.2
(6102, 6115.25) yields 0.4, 13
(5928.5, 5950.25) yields 5.3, 9.9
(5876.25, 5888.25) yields 4.4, 8.19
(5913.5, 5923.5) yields 3.3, 8.75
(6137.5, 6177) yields 6.3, 11.4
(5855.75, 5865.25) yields 1.8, 10.5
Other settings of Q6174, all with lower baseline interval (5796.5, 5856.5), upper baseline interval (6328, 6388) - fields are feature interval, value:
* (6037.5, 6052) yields 0.6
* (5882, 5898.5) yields 9.8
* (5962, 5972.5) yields 2.4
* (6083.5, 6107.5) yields -0.4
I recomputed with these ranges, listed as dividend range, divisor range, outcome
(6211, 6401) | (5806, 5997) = 1.31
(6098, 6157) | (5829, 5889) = 1.38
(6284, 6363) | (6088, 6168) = 1.08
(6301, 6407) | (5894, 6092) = 1.42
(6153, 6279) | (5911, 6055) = 0.88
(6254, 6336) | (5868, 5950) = 1.58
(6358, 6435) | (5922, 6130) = 1.37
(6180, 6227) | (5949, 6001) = 0.88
